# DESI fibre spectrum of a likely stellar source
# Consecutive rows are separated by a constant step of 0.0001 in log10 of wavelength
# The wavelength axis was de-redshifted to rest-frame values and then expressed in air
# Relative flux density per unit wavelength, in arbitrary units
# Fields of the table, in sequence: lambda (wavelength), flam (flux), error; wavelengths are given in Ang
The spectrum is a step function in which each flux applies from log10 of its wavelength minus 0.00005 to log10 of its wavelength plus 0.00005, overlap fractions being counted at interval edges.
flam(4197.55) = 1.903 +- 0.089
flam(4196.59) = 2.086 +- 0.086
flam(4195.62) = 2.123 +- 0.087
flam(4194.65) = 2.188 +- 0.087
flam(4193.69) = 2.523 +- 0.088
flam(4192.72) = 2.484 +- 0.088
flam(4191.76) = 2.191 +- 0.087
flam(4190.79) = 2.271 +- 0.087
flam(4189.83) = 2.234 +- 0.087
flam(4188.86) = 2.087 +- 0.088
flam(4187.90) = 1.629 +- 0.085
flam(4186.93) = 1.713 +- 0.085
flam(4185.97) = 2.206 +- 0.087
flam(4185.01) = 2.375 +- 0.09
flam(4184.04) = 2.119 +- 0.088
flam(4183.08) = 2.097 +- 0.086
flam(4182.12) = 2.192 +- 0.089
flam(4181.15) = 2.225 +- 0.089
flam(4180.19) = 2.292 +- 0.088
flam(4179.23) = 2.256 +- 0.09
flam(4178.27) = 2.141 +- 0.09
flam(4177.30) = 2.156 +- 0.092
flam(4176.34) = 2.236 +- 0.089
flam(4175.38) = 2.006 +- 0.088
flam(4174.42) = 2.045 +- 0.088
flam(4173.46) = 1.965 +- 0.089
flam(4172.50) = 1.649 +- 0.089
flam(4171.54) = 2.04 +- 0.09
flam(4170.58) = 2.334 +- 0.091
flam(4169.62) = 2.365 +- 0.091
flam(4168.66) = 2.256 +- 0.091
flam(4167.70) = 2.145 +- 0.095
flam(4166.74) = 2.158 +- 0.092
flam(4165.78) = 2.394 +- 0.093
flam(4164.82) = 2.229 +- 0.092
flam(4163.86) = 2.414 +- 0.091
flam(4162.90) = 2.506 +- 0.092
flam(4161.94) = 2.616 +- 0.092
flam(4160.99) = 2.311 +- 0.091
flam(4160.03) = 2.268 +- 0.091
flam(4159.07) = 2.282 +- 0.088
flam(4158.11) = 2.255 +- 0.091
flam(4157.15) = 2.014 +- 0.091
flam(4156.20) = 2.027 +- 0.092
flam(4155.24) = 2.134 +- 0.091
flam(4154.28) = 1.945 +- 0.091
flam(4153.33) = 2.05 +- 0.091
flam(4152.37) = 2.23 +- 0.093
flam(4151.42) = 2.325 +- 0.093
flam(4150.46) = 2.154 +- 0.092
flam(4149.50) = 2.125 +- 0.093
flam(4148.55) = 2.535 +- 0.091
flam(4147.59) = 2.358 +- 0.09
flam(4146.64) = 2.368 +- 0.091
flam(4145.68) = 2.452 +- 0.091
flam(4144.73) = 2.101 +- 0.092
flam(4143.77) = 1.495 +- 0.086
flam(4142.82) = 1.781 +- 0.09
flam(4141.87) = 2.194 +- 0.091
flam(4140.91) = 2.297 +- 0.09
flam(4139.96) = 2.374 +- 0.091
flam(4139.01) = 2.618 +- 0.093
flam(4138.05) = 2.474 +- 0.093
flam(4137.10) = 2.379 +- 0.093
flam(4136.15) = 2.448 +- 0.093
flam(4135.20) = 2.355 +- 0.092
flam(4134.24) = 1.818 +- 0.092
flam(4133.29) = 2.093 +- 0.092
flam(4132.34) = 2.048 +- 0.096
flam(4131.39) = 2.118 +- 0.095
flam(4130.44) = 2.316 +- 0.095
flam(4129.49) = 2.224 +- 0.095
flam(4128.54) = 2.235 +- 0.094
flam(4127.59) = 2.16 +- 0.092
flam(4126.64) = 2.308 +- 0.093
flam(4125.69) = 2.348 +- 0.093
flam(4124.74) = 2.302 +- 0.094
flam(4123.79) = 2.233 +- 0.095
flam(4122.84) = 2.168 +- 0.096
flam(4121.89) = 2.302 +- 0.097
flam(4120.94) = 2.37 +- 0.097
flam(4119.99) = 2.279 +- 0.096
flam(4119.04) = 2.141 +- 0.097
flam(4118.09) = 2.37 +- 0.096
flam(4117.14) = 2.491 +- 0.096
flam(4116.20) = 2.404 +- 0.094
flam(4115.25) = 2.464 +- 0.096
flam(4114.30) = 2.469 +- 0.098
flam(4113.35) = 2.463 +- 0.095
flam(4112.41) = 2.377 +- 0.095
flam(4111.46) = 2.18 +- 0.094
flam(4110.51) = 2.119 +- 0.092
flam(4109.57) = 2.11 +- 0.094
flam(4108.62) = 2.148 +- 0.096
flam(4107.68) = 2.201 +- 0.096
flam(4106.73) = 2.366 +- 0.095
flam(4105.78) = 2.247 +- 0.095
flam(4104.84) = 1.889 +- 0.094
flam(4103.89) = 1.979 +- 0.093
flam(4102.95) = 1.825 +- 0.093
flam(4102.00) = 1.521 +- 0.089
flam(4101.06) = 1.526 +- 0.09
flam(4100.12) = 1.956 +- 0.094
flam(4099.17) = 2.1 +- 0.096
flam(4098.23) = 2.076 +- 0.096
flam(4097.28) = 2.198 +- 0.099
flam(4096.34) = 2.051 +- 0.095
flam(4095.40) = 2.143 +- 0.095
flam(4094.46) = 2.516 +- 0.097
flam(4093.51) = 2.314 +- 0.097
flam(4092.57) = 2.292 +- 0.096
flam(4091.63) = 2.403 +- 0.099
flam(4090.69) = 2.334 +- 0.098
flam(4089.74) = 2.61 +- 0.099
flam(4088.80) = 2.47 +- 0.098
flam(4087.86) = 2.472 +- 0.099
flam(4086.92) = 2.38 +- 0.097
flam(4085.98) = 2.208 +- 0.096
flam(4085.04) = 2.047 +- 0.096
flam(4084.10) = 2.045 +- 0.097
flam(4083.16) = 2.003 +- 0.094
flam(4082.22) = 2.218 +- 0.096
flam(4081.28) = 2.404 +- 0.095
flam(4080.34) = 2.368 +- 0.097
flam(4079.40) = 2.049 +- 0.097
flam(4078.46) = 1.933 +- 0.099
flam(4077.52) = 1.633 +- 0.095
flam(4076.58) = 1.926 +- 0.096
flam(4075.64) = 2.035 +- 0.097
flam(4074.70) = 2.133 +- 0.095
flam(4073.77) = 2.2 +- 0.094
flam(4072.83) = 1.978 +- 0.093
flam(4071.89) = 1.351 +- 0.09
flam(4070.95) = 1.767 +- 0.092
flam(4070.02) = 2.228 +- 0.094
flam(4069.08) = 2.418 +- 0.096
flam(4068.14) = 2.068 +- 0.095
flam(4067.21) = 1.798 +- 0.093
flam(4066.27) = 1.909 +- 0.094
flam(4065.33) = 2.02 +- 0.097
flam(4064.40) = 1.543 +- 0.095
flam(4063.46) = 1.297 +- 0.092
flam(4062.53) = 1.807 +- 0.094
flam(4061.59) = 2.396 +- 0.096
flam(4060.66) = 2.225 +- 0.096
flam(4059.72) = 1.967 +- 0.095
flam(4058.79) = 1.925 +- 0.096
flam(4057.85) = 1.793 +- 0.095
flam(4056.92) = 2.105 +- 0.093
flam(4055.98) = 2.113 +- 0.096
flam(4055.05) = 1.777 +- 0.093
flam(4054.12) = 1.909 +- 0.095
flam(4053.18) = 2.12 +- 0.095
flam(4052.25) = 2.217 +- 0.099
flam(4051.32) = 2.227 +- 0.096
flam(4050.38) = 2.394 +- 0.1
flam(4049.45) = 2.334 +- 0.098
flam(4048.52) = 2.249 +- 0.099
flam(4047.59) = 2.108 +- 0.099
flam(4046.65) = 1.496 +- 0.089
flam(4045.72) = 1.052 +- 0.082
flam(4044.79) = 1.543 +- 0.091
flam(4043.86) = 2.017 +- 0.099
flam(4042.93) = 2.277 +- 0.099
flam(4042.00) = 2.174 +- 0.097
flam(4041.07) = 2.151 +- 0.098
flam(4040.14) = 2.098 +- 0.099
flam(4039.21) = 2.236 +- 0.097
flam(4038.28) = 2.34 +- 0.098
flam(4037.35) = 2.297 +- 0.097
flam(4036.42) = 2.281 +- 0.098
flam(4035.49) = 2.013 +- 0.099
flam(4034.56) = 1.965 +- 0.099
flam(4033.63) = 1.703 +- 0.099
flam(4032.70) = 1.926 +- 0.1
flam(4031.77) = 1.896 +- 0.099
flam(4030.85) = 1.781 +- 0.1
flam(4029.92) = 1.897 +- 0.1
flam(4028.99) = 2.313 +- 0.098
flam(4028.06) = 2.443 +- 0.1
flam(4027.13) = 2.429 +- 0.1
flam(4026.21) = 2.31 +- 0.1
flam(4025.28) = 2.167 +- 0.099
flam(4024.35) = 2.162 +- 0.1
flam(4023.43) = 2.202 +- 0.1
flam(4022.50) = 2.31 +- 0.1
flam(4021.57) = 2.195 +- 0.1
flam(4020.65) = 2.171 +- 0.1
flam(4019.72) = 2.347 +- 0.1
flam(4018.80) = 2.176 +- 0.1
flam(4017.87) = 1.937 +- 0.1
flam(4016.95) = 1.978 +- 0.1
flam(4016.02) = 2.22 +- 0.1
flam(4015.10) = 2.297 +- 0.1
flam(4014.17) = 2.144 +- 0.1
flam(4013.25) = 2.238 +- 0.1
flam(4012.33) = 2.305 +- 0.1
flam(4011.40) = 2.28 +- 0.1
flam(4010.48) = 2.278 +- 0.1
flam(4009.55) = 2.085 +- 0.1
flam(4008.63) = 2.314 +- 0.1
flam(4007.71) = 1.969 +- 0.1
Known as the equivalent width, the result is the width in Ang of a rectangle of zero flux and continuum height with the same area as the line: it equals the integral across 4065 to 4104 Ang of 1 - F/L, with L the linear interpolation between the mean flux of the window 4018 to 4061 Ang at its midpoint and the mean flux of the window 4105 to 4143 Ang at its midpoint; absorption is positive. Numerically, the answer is 1.57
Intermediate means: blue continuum 2.08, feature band 2.09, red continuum 2.27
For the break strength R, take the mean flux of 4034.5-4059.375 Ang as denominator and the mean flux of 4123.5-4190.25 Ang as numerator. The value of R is 1.1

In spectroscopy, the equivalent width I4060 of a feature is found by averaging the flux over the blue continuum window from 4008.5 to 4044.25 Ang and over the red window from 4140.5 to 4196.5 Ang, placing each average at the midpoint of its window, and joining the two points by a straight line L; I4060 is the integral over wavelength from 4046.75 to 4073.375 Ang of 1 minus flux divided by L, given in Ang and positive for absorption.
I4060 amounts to 2.1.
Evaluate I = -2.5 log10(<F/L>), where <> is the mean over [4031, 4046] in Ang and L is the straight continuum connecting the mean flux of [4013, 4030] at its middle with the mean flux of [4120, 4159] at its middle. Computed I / 0.11 mag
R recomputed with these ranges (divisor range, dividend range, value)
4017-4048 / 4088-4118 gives 1.07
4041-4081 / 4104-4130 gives 1.15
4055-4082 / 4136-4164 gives 1.14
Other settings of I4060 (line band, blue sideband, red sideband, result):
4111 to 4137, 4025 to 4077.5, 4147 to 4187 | -1.8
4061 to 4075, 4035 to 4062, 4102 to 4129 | 1.2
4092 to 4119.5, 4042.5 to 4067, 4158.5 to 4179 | -1.3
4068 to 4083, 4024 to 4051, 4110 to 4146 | 0.7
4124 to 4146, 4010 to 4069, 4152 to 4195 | -0.6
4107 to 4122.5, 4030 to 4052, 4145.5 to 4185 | -1.2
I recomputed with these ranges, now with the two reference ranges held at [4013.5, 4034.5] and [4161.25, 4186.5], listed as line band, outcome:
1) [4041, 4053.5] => 0.06 mag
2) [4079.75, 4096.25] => -0.07 mag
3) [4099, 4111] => 0.09 mag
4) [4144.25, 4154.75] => -0.02 mag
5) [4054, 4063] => 0.08 mag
